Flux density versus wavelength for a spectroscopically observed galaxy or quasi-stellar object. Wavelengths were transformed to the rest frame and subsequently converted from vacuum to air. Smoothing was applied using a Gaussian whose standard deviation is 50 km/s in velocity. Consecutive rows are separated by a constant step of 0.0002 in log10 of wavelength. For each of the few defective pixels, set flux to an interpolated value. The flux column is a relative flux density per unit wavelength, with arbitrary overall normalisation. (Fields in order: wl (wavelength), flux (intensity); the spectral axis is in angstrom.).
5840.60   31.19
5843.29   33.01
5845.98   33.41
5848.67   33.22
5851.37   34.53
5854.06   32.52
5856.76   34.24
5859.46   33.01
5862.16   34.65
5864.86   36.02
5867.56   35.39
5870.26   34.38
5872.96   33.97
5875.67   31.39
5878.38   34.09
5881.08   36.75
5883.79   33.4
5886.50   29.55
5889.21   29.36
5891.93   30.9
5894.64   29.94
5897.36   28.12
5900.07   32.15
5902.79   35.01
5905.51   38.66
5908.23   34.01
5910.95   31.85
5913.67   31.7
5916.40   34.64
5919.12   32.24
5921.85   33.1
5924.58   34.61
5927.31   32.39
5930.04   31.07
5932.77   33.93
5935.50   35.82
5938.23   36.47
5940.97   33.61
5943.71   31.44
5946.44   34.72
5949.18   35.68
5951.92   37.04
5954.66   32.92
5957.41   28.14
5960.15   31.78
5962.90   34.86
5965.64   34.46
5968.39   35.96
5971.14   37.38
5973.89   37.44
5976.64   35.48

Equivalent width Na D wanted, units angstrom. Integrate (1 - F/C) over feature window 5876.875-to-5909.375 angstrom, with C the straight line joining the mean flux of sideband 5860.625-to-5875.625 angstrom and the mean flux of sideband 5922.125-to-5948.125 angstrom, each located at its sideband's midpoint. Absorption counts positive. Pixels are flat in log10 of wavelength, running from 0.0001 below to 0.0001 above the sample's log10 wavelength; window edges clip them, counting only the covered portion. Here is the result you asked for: 1.5 angstrom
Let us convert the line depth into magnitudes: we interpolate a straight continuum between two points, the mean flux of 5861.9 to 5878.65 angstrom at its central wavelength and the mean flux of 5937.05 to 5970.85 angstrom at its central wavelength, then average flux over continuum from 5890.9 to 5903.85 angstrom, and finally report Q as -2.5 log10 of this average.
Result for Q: 0.10 mag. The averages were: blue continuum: 34.3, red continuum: 34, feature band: 31.2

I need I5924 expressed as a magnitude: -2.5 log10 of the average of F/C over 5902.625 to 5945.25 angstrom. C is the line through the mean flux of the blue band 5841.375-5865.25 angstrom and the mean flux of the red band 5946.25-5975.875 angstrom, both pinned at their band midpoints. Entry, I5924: 0.02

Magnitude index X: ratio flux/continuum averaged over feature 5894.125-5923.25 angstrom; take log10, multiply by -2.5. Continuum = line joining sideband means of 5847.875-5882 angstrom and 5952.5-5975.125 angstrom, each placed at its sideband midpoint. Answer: 0.04 mag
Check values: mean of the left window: 34.1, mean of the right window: 34.2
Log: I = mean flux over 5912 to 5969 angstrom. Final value 33.6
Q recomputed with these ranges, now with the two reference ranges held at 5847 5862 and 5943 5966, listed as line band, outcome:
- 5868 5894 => 0.03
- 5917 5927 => 0.01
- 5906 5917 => 0.00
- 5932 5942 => -0.05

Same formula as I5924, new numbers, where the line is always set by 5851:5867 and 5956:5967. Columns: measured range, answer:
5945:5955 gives -0.09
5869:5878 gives 0.02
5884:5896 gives 0.11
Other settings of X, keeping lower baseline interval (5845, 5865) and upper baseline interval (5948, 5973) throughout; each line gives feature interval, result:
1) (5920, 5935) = 0.032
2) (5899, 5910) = -0.027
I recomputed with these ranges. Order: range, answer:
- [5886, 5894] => 30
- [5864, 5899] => 32.5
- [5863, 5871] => 35.3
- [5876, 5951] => 33.2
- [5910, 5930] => 32.8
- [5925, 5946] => 33.6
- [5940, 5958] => 33.6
